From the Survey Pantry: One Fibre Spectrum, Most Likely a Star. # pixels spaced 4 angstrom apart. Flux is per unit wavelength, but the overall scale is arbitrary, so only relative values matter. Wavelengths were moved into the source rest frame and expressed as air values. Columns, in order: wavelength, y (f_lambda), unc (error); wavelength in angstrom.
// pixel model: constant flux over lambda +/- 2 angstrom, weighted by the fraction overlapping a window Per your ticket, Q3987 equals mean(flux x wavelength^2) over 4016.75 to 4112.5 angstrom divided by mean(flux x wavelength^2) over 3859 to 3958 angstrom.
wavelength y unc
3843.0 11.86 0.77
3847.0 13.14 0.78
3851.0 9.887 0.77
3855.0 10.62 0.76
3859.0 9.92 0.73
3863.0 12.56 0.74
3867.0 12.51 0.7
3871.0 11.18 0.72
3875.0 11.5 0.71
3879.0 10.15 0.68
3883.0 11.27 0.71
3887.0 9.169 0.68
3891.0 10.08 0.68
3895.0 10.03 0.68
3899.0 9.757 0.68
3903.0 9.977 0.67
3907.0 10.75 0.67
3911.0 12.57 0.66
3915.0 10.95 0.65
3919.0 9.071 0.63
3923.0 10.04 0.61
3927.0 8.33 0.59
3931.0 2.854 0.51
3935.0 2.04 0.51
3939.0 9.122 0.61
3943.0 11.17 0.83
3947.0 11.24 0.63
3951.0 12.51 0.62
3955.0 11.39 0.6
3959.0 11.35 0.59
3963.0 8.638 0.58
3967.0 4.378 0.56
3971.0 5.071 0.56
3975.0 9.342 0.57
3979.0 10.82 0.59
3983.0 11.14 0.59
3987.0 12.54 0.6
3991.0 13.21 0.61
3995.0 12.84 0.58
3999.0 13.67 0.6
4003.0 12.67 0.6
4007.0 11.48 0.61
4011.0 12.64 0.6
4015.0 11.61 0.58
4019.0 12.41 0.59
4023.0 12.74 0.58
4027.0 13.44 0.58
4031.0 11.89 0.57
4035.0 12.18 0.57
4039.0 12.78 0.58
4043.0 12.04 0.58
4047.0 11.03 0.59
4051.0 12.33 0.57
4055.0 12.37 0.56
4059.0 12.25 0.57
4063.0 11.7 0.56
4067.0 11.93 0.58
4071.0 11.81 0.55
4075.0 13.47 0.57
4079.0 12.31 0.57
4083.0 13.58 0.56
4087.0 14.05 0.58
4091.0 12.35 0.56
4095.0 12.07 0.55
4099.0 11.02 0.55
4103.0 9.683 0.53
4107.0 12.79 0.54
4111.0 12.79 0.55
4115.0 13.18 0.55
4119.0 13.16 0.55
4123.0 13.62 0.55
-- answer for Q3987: 1.33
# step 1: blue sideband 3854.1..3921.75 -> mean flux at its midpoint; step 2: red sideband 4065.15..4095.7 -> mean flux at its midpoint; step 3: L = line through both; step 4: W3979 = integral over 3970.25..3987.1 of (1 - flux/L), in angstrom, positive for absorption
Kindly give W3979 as 2.67 angstrom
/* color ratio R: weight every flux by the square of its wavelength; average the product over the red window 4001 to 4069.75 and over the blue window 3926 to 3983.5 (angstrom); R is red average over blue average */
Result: 1.5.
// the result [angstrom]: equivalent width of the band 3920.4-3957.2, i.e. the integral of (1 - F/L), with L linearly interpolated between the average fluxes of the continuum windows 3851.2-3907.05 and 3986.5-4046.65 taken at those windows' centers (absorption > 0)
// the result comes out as 8.71 angstrom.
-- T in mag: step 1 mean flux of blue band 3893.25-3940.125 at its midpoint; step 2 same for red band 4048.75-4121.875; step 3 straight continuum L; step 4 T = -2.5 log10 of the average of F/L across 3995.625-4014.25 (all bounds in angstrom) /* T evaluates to -0.18 mag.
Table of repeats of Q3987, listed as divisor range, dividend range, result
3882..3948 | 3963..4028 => 1.26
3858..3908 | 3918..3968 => 0.84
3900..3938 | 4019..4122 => 1.56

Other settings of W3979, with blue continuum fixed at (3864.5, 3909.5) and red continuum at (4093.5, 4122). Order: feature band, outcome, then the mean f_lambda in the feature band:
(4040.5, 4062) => -0.4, 12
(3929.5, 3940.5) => 6.4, 4.55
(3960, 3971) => 4.4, 6.69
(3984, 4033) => -4.7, 12.6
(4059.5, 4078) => -0.5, 12.2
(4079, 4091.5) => -1.3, 13.3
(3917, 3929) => 1.9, 9.15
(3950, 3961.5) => -0.5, 11.5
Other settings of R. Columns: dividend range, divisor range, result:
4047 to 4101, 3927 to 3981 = 1.55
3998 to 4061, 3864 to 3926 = 1.25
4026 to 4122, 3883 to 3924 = 1.31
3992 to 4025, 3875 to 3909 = 1.30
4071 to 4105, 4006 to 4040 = 1.03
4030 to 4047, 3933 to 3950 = 1.47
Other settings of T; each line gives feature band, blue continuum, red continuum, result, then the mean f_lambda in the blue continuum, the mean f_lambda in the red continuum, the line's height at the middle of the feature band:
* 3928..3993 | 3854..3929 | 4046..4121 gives 0.22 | 10.5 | 12.3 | 11.2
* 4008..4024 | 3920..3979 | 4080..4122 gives -0.20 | 8.48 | 12.5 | 10.2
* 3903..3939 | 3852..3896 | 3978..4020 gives 0.32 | 10.8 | 12.3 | 11.4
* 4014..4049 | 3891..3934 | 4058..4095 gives -0.05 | 9.29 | 12.6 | 11.7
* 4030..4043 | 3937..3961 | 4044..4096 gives -0.02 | 11.1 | 12.4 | 12.1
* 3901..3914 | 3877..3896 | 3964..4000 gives -0.10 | 10.1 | 10.2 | 10.2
